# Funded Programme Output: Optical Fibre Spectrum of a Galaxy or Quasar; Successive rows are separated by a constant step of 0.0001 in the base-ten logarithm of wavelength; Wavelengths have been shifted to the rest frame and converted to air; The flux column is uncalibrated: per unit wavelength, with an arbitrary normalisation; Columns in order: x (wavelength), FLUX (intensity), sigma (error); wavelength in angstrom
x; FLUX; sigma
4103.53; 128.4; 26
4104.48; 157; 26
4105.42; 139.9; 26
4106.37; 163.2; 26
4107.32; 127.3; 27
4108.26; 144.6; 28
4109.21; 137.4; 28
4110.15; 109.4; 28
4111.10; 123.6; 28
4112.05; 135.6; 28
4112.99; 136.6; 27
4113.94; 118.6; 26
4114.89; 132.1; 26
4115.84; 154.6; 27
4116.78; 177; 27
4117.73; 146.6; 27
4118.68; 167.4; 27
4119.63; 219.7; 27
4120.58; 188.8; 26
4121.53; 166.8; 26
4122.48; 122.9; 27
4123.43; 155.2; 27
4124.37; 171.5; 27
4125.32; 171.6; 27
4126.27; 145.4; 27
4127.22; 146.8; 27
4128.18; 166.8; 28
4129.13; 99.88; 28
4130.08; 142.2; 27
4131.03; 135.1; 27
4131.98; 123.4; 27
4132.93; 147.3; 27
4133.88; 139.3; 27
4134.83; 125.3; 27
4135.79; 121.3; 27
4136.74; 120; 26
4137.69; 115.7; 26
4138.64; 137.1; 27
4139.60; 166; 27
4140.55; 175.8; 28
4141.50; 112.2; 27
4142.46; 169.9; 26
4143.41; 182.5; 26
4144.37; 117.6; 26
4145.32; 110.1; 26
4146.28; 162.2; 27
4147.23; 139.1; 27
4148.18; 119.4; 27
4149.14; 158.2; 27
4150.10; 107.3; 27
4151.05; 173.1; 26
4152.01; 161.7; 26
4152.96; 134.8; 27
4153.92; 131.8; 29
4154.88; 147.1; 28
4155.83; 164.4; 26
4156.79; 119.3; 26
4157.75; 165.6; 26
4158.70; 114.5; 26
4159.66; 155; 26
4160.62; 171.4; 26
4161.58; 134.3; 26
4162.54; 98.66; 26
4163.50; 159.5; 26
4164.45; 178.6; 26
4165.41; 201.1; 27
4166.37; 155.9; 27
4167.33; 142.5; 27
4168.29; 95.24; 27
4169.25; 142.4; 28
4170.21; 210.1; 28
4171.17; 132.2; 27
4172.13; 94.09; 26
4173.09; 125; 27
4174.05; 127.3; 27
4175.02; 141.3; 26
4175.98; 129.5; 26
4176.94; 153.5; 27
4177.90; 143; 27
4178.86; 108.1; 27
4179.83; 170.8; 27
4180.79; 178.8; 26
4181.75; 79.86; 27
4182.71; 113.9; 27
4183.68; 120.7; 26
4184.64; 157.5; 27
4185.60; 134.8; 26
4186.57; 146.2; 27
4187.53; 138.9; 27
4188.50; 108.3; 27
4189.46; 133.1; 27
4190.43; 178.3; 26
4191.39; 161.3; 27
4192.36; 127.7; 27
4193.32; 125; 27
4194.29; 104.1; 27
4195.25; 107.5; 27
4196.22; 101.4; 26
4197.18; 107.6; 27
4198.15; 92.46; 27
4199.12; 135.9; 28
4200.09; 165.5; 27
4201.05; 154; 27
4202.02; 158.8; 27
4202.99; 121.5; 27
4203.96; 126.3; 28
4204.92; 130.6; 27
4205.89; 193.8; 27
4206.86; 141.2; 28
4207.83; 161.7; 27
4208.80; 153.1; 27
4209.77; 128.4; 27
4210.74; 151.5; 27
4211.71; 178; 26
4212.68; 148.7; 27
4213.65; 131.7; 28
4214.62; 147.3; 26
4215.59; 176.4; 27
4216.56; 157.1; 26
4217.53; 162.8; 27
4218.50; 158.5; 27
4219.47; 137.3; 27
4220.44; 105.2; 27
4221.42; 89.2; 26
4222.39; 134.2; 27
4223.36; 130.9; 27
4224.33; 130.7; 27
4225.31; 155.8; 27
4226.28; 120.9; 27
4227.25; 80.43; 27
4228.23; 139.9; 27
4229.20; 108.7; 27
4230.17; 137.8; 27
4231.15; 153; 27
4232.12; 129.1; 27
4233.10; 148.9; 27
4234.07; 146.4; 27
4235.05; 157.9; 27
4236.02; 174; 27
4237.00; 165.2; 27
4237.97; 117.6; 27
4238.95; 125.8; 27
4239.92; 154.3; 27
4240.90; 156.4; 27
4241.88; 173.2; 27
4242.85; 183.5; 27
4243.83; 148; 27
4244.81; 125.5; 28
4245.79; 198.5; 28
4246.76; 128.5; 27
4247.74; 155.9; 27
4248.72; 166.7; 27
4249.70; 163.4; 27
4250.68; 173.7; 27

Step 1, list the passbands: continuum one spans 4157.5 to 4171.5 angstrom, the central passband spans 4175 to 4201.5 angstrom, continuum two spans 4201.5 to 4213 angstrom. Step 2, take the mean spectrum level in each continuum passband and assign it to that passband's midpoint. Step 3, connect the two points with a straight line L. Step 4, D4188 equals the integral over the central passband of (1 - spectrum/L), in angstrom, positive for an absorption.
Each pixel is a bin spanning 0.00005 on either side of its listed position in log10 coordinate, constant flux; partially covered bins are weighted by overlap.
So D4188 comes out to 3.1 angstrom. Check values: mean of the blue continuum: 150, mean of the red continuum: 149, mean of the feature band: 133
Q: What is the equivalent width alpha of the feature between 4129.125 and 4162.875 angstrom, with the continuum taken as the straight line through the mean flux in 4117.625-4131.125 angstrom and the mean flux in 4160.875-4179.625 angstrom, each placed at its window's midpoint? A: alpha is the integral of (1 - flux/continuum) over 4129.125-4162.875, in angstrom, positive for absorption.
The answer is 2.3 angstrom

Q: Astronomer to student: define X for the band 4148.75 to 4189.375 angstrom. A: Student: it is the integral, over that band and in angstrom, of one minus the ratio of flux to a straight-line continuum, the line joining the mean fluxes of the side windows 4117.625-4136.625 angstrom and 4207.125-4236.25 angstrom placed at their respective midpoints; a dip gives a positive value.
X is 1.3 angstrom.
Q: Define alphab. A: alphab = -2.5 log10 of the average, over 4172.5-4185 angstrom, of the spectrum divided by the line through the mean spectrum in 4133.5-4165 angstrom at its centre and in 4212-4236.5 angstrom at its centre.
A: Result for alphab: 0.05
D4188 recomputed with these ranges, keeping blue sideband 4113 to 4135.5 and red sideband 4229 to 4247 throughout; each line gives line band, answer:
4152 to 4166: 0.1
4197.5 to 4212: 0.5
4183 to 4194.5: 1.0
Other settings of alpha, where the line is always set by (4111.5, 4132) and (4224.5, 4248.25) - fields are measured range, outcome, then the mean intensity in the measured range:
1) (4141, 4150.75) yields 0.8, 139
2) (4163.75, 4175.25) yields 0.2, 146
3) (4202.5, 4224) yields 0.4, 144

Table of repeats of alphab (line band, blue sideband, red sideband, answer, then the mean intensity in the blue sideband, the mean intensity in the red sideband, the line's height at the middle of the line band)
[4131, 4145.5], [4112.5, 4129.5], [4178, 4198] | 0.08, 155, 130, 149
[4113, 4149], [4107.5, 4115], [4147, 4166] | -0.07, 130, 147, 137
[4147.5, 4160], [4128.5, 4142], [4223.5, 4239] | -0.06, 133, 137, 134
